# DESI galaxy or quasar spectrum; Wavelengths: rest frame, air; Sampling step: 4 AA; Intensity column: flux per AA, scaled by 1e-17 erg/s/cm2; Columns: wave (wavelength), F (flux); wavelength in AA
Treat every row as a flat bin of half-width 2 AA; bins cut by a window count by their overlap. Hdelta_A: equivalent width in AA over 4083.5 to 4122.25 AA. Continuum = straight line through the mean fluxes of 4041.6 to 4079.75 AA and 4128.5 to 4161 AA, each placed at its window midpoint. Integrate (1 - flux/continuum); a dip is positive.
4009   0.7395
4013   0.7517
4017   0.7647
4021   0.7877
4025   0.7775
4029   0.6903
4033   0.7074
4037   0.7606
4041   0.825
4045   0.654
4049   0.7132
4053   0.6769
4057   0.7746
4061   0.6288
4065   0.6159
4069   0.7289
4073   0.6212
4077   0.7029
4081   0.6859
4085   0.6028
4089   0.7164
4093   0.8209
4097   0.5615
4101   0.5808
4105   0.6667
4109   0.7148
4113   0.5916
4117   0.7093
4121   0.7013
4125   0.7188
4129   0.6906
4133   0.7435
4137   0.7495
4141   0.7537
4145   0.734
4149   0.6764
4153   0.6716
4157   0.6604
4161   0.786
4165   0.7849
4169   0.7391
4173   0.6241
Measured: 1.9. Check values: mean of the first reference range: 0.685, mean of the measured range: 0.667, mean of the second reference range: 0.716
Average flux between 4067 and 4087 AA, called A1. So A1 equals 0.668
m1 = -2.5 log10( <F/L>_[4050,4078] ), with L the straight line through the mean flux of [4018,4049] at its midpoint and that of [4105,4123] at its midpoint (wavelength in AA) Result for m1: 0.06 mag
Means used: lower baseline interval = 0.742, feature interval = 0.679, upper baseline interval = 0.678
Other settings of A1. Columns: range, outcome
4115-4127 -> 0.71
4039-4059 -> 0.729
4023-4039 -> 0.734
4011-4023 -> 0.768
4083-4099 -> 0.675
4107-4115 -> 0.653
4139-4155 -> 0.709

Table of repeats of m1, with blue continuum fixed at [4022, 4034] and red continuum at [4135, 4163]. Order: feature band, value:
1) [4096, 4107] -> 0.19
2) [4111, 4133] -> 0.05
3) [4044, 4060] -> 0.04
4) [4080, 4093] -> 0.05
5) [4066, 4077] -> 0.08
